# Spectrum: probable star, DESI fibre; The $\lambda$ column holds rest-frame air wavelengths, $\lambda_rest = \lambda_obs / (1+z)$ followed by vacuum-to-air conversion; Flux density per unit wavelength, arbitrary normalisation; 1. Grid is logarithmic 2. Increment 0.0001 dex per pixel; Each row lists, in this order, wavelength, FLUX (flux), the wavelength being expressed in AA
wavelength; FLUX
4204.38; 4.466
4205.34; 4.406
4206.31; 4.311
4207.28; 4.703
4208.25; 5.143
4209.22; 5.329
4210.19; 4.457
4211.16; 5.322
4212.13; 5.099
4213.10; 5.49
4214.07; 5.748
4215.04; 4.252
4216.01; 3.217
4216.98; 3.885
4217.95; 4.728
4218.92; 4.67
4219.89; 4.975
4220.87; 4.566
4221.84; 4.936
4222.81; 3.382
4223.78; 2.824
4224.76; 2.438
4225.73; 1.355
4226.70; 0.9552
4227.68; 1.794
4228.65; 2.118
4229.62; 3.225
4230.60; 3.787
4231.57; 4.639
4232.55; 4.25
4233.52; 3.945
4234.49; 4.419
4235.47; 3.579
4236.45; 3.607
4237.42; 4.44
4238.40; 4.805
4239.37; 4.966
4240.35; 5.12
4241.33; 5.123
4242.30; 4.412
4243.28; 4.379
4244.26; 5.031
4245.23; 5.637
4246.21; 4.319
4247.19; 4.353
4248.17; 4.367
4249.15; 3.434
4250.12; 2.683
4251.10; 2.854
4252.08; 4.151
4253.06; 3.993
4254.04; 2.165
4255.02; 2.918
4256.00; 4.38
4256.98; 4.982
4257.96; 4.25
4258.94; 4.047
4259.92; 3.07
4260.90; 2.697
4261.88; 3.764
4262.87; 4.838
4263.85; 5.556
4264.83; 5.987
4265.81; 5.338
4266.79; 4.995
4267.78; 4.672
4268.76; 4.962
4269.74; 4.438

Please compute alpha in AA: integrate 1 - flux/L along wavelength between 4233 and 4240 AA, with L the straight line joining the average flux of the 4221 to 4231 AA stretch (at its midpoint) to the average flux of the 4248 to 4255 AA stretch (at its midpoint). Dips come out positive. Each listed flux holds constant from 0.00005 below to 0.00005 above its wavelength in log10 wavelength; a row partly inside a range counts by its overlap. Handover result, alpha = -3.0 AA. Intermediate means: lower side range 2.74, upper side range 3.3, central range 4.27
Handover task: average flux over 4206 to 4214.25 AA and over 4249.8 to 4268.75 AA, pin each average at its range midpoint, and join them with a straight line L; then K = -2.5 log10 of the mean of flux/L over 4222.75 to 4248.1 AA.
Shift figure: 0.18 mag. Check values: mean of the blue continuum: 5.06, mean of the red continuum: 4.11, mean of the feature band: 3.82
